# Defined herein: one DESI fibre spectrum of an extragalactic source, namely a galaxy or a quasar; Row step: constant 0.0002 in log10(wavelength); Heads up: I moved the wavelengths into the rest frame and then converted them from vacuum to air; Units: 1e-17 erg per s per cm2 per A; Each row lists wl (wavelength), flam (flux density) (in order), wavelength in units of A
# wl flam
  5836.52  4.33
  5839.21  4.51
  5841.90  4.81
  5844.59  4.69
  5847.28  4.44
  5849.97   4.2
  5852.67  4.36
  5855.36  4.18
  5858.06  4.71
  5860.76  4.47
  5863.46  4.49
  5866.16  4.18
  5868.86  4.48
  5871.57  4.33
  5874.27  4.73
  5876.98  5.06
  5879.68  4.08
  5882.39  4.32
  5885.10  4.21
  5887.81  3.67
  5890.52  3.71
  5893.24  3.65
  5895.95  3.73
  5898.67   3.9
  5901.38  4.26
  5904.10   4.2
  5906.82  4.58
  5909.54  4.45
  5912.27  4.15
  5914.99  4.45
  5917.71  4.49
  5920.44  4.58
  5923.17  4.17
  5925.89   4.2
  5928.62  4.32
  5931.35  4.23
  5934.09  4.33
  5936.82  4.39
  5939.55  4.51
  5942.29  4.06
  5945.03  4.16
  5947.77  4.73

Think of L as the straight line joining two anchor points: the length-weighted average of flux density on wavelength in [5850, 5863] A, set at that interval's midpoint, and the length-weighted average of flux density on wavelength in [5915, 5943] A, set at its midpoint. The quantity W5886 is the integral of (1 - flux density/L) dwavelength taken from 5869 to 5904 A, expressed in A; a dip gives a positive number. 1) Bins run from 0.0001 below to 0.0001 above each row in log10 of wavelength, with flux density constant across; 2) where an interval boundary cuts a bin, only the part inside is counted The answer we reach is 1.8 A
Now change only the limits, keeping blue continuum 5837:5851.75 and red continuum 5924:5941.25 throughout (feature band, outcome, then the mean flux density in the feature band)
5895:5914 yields 0.8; 4.2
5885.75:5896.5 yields 1.7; 3.72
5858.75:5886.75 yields 0.1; 4.43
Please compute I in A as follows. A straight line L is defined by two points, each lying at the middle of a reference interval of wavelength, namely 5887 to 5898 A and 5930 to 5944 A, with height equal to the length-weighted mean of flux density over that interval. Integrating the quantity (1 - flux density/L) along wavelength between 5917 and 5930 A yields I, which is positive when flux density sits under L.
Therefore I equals -0.7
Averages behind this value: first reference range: 3.7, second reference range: 4.3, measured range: 4.35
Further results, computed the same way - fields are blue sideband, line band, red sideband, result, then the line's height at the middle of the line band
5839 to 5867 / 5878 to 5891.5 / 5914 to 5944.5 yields 1.2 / 4.41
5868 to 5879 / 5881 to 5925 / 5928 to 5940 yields 3.2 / 4.49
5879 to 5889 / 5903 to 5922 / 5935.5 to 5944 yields -1.0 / 4.2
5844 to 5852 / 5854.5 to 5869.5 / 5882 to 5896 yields -0.7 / 4.23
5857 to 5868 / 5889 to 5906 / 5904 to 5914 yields 1.8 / 4.39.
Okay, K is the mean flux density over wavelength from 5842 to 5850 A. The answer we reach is 4.54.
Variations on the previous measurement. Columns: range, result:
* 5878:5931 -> 4.17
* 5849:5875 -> 4.41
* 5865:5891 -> 4.3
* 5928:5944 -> 4.3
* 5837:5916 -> 4.31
